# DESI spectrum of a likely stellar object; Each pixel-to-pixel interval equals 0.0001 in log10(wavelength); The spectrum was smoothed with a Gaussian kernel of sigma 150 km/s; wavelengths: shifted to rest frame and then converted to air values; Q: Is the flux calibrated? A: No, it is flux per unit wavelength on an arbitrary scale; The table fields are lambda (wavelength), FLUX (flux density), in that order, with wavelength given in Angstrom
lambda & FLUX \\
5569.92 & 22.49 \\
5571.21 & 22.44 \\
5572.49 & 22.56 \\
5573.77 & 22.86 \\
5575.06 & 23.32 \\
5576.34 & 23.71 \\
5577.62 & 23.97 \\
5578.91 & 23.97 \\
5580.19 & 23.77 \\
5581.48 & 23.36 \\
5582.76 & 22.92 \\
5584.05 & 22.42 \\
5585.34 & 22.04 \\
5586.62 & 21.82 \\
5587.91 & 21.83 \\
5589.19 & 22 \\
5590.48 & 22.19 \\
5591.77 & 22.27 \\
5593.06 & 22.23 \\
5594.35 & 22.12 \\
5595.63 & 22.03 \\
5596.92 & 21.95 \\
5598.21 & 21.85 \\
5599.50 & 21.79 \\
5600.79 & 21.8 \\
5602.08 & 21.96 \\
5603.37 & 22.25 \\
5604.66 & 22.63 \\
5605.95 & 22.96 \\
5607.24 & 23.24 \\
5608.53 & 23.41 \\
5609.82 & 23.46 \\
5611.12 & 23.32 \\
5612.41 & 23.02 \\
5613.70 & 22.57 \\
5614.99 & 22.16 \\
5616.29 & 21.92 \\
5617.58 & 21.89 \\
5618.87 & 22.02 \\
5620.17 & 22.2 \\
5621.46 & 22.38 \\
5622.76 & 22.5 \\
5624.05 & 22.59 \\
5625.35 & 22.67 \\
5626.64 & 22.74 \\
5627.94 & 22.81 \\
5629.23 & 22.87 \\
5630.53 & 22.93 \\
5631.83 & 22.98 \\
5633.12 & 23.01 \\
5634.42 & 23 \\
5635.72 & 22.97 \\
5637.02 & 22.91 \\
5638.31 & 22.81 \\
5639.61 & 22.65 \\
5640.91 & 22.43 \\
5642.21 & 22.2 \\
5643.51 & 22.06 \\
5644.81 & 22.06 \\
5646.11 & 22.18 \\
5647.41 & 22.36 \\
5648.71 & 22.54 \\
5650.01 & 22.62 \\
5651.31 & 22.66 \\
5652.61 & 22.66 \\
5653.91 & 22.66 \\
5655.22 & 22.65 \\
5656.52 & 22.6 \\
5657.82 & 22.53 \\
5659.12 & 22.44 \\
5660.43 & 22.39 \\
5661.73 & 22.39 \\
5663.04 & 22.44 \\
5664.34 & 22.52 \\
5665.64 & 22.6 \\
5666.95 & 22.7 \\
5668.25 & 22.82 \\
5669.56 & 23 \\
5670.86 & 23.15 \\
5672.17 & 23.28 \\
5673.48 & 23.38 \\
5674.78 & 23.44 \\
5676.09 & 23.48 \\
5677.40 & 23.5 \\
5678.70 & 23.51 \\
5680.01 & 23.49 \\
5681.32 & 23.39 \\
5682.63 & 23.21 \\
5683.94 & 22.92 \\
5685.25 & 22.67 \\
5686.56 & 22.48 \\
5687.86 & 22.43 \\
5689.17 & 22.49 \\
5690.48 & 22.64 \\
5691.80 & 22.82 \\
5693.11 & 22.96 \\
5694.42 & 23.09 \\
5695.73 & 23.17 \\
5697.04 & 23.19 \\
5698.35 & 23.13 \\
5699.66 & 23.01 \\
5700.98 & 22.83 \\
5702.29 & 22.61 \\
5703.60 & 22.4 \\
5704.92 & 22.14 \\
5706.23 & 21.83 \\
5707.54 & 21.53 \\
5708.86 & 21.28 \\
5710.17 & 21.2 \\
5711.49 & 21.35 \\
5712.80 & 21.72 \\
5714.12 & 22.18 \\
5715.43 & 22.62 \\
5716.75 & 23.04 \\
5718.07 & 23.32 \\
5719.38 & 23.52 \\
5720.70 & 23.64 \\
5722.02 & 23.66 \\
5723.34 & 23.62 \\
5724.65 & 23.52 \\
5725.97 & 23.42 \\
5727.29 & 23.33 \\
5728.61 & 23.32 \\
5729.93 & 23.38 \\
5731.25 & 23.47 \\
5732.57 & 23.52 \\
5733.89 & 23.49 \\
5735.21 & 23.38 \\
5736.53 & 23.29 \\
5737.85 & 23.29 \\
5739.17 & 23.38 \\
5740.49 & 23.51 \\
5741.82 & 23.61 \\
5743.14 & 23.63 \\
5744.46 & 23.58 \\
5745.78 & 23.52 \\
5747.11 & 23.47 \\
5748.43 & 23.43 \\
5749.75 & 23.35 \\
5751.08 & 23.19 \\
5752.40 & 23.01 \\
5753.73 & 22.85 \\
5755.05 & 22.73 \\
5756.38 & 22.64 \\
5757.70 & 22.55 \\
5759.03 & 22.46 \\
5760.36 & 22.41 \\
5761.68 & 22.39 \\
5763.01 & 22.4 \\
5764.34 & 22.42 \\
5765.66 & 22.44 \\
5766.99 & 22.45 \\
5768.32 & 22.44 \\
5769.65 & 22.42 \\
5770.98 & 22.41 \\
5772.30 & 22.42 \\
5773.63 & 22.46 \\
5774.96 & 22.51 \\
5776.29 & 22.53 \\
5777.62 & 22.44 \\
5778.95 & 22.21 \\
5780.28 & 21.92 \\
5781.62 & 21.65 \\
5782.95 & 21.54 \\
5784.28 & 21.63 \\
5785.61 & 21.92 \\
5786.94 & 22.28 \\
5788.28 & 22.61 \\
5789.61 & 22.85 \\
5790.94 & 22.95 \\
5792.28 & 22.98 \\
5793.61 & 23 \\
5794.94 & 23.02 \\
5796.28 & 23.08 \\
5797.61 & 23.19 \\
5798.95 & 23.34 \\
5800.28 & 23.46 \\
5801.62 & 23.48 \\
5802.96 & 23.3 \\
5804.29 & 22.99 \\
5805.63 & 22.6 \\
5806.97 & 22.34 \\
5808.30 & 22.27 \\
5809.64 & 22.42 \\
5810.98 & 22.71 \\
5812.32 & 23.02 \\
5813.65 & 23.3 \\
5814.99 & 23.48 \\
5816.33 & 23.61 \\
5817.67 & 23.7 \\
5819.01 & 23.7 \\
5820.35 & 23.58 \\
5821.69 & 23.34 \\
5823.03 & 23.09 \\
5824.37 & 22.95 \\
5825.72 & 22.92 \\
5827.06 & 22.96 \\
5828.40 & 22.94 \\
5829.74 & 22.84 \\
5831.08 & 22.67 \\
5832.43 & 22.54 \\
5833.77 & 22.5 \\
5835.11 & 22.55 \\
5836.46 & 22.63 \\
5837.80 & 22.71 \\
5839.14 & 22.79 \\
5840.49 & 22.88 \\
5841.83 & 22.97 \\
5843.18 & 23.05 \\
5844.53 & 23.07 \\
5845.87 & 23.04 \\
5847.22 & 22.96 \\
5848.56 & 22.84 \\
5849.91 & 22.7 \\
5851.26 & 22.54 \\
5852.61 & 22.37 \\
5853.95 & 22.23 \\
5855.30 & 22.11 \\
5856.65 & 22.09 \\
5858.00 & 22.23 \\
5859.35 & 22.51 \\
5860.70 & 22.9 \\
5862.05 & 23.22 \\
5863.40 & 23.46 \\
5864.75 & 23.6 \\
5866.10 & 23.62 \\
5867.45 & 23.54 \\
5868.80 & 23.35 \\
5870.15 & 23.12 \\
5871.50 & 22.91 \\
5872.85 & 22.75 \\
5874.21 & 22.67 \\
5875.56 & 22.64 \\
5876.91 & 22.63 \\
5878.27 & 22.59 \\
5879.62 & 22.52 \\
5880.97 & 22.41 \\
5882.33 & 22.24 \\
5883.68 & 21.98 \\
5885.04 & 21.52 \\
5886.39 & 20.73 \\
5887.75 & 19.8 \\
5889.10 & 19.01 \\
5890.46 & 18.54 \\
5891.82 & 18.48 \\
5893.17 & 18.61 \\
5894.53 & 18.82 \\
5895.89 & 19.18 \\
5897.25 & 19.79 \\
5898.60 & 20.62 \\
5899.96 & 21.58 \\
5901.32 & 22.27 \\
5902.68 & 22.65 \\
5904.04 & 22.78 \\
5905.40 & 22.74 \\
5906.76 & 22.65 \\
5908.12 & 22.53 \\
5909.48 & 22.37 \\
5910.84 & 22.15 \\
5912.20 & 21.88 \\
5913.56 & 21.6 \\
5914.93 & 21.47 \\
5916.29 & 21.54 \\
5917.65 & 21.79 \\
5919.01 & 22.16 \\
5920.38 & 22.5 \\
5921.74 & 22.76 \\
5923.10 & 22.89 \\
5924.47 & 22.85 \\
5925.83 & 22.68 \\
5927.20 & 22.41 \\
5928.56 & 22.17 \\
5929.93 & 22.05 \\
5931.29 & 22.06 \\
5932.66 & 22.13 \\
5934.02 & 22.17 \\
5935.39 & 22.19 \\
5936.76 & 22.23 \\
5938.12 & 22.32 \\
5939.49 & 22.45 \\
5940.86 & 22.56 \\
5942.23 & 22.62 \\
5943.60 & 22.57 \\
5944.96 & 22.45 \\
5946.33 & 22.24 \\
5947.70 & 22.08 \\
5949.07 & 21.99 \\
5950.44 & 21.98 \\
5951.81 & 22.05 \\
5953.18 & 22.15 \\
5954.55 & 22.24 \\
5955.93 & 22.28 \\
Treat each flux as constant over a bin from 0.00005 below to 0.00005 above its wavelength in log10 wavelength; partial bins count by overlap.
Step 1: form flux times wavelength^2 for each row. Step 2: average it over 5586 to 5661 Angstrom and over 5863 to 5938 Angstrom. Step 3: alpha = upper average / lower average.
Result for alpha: 1.07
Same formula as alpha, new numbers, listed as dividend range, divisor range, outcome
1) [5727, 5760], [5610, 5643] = 1.07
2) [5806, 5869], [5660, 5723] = 1.06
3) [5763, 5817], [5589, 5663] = 1.07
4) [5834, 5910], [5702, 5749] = 1.01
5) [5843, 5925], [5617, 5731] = 1.04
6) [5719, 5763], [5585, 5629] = 1.09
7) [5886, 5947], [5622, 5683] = 1.04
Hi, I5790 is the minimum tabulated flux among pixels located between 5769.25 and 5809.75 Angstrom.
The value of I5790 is 21.54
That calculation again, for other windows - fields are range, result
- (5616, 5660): 21.89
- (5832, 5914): 18.48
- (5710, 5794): 21.2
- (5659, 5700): 22.39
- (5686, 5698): 22.43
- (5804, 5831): 22.27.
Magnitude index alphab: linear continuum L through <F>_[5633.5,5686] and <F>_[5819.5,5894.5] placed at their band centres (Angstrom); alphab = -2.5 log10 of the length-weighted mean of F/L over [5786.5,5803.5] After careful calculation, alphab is -0.03 mag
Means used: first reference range 22.8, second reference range 22.4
